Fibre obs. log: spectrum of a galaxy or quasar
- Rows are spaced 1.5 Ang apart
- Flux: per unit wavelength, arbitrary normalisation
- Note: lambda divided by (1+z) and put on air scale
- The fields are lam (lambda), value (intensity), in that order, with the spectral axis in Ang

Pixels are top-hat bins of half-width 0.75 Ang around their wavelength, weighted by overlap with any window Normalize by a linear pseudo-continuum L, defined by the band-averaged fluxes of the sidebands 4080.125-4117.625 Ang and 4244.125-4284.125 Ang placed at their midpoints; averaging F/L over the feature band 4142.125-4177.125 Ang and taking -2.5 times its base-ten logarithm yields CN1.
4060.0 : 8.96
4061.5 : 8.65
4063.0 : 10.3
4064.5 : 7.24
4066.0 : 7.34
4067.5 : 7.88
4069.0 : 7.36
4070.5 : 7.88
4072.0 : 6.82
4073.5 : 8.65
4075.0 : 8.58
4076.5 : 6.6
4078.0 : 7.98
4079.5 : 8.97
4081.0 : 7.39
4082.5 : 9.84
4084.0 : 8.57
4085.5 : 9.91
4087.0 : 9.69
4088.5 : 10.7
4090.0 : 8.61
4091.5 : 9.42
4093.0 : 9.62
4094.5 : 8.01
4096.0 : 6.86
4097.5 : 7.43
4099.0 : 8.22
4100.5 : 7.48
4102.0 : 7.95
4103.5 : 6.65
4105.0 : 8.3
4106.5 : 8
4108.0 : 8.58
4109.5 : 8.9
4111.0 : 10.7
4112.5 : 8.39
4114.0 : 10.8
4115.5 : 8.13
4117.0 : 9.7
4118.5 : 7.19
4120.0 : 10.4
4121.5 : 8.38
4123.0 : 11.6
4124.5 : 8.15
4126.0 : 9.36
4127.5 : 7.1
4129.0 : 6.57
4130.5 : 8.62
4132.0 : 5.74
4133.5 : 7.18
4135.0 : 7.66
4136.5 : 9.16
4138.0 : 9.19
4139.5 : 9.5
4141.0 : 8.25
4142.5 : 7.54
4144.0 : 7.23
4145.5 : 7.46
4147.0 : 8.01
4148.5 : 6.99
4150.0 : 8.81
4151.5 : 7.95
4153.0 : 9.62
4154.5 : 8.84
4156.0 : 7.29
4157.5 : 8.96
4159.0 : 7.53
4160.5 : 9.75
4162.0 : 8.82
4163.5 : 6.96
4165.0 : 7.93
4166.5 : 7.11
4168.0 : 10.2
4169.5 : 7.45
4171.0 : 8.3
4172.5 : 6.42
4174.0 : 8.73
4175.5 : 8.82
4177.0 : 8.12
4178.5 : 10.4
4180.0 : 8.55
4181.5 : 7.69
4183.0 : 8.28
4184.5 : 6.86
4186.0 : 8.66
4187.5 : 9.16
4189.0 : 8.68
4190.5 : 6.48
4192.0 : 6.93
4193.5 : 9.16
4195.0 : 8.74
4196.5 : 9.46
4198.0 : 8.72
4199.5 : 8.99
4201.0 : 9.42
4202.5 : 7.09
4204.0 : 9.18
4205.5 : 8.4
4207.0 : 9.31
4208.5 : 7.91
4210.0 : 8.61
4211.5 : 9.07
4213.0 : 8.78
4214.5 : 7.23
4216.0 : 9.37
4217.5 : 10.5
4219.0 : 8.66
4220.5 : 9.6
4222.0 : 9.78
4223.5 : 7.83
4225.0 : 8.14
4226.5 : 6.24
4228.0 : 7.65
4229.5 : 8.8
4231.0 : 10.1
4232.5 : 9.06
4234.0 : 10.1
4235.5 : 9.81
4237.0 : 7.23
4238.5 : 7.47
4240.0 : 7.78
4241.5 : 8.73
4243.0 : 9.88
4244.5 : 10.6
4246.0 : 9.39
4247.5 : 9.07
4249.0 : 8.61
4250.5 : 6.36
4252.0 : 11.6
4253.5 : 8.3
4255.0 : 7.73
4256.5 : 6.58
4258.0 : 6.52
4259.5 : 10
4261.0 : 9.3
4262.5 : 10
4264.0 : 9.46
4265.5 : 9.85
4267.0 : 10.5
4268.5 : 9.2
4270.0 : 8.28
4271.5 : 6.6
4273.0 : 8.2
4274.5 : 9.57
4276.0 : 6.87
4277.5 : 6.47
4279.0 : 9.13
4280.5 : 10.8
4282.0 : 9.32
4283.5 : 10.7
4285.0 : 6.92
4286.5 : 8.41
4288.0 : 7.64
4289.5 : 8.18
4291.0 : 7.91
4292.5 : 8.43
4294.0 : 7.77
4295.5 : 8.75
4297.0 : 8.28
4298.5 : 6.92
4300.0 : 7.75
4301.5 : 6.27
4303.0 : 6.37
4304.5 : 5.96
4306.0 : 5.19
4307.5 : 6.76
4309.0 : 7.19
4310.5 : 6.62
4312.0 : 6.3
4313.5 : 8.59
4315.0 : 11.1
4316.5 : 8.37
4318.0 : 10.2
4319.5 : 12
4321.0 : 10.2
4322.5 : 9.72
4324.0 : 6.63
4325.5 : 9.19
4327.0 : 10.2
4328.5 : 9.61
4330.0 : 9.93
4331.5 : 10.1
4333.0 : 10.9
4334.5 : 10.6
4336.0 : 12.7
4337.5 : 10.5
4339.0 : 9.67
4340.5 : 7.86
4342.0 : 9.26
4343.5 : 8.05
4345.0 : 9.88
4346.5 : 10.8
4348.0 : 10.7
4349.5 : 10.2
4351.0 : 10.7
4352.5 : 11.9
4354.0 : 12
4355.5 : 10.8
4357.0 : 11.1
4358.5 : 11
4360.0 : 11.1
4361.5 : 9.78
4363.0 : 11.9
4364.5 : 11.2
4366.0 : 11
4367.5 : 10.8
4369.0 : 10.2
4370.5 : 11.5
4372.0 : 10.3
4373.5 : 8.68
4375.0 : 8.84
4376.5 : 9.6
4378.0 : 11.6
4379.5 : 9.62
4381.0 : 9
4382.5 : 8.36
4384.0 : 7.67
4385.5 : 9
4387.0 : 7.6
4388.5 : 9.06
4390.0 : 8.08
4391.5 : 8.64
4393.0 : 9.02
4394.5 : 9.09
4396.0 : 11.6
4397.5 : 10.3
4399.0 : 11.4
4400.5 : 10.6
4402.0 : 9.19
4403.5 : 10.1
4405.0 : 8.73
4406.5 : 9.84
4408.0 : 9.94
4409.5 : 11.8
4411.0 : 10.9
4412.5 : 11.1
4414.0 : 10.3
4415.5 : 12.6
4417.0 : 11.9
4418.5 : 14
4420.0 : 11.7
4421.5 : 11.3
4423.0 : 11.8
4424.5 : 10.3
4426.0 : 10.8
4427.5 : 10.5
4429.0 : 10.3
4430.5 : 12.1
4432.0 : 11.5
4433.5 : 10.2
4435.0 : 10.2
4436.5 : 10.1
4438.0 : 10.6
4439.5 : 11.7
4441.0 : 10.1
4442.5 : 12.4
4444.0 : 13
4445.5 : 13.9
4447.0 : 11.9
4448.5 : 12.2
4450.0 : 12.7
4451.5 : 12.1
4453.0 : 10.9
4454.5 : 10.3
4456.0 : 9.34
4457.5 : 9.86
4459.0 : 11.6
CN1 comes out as 0.08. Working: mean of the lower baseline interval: 8.71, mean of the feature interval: 8.12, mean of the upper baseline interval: 8.83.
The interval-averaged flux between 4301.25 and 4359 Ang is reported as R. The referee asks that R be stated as 9.38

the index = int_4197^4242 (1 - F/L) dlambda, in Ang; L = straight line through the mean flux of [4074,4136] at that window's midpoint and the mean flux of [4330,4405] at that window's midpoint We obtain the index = 2.5 Ang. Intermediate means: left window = 8.49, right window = 10.1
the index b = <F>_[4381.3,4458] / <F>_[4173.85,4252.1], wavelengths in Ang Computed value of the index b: 1.2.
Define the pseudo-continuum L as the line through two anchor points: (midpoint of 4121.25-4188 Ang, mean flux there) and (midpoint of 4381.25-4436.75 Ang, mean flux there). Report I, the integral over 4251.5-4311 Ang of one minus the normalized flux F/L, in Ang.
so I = 7.1 Ang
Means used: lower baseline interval 8.24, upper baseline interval 10.3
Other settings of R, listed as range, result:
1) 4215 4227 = 8.79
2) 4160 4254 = 8.59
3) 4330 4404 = 10.1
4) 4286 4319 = 7.71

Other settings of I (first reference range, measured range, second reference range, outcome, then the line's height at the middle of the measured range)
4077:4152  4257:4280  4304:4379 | 1.7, 9.36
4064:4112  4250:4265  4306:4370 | 1.2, 9.38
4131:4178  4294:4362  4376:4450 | 3.7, 9.77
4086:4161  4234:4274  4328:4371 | 3.7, 9.66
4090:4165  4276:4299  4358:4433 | 2.9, 9.54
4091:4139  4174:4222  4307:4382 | 1.8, 8.97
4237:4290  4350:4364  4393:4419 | -1.6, 10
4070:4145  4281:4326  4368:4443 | 7.2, 9.67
